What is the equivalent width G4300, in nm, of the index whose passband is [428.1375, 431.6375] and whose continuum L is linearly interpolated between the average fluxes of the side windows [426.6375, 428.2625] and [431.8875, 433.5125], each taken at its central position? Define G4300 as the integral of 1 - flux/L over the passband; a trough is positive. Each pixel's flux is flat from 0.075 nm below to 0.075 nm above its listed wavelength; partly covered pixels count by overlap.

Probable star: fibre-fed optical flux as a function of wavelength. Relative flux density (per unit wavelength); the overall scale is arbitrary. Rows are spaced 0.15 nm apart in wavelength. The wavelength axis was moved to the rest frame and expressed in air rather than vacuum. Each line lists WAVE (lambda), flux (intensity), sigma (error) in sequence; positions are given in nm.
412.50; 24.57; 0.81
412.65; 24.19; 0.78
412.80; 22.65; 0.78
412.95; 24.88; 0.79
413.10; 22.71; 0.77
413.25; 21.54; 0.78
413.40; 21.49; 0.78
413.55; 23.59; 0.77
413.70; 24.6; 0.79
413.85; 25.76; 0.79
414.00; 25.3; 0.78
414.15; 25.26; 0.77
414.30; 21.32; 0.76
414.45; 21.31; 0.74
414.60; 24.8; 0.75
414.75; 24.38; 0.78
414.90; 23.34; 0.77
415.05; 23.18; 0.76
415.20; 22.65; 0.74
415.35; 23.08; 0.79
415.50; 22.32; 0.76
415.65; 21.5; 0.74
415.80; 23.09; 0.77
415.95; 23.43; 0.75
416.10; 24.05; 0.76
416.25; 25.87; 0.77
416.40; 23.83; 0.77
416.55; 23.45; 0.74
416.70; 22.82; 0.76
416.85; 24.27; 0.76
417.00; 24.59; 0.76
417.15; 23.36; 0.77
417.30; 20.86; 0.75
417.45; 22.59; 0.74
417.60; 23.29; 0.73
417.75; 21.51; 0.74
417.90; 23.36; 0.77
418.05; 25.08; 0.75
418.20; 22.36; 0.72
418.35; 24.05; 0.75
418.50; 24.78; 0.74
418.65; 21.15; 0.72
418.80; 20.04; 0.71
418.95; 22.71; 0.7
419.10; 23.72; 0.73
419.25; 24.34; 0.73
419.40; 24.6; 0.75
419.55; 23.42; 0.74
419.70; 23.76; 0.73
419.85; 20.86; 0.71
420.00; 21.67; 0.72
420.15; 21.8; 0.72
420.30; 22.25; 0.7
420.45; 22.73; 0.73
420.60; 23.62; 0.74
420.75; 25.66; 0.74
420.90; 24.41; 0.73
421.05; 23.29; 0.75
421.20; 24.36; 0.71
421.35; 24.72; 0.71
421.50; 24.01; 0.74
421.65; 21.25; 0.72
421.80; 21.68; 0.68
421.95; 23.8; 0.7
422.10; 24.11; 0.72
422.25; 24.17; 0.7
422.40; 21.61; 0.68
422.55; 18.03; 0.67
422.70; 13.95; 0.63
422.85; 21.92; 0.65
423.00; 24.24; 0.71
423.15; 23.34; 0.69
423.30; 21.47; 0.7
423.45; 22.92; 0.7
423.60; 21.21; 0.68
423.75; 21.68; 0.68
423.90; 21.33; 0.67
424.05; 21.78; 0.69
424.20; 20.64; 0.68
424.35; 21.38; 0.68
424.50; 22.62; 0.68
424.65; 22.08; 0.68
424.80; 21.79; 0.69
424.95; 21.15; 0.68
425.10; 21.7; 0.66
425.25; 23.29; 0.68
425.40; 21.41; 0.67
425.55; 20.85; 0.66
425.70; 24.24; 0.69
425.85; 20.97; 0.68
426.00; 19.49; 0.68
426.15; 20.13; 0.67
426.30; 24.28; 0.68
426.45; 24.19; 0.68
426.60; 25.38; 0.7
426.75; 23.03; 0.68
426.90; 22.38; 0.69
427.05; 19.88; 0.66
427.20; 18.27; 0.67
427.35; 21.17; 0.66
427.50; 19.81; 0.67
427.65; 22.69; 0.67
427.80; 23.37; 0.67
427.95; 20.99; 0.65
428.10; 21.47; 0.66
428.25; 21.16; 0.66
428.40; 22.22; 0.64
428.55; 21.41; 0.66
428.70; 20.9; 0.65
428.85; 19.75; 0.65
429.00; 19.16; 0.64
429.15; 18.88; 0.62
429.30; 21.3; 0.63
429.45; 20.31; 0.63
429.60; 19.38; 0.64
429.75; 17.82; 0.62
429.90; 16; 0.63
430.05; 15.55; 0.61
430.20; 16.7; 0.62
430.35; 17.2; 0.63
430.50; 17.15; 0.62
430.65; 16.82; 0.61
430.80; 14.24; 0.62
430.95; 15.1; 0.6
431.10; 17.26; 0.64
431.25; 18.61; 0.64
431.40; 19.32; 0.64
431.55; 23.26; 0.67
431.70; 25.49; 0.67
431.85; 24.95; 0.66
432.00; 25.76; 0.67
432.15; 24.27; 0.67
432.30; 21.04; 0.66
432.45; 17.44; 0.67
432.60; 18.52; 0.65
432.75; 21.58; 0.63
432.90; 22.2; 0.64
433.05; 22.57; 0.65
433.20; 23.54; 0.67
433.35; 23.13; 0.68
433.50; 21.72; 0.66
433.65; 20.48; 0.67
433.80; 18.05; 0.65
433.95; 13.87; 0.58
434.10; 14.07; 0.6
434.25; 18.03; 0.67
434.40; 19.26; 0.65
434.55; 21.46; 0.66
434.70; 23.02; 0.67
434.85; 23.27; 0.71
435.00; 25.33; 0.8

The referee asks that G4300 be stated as 0.48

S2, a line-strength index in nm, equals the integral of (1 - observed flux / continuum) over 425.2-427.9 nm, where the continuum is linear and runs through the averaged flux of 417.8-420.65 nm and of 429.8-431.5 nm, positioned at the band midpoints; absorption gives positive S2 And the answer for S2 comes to -0.410 nm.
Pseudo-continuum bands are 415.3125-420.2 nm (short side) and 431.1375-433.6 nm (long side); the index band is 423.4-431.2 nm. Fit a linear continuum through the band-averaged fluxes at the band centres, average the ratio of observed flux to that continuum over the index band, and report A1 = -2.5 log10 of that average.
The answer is 0.10 mag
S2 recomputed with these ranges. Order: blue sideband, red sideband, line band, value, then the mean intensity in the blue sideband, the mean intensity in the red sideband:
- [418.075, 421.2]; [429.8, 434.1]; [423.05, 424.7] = 0.00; 23.1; 19.6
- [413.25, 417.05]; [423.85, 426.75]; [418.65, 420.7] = 0.01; 23.5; 22.1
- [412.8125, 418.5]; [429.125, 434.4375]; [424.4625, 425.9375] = -0.06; 23.4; 19.5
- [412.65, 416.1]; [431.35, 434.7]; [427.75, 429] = 0.02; 23.3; 21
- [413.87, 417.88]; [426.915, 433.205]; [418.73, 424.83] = -0.12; 23.3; 20.1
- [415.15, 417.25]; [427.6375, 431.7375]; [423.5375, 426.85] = -0.22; 23.4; 19.3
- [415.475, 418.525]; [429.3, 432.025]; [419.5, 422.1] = -0.12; 23.3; 18.9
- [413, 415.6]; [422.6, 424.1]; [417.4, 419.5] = -0.07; 23.3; 21.3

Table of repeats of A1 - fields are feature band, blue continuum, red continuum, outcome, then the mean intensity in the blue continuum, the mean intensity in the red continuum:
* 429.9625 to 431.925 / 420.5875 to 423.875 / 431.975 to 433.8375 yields 0.168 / 22.5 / 21.5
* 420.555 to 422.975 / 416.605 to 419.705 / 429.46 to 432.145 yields -0.027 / 23.2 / 19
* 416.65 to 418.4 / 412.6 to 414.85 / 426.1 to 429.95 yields -0.013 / 23.6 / 21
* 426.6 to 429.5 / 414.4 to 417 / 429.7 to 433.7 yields -0.018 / 23.4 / 19.9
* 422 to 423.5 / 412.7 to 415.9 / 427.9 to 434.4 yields -0.005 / 23.3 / 19.7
